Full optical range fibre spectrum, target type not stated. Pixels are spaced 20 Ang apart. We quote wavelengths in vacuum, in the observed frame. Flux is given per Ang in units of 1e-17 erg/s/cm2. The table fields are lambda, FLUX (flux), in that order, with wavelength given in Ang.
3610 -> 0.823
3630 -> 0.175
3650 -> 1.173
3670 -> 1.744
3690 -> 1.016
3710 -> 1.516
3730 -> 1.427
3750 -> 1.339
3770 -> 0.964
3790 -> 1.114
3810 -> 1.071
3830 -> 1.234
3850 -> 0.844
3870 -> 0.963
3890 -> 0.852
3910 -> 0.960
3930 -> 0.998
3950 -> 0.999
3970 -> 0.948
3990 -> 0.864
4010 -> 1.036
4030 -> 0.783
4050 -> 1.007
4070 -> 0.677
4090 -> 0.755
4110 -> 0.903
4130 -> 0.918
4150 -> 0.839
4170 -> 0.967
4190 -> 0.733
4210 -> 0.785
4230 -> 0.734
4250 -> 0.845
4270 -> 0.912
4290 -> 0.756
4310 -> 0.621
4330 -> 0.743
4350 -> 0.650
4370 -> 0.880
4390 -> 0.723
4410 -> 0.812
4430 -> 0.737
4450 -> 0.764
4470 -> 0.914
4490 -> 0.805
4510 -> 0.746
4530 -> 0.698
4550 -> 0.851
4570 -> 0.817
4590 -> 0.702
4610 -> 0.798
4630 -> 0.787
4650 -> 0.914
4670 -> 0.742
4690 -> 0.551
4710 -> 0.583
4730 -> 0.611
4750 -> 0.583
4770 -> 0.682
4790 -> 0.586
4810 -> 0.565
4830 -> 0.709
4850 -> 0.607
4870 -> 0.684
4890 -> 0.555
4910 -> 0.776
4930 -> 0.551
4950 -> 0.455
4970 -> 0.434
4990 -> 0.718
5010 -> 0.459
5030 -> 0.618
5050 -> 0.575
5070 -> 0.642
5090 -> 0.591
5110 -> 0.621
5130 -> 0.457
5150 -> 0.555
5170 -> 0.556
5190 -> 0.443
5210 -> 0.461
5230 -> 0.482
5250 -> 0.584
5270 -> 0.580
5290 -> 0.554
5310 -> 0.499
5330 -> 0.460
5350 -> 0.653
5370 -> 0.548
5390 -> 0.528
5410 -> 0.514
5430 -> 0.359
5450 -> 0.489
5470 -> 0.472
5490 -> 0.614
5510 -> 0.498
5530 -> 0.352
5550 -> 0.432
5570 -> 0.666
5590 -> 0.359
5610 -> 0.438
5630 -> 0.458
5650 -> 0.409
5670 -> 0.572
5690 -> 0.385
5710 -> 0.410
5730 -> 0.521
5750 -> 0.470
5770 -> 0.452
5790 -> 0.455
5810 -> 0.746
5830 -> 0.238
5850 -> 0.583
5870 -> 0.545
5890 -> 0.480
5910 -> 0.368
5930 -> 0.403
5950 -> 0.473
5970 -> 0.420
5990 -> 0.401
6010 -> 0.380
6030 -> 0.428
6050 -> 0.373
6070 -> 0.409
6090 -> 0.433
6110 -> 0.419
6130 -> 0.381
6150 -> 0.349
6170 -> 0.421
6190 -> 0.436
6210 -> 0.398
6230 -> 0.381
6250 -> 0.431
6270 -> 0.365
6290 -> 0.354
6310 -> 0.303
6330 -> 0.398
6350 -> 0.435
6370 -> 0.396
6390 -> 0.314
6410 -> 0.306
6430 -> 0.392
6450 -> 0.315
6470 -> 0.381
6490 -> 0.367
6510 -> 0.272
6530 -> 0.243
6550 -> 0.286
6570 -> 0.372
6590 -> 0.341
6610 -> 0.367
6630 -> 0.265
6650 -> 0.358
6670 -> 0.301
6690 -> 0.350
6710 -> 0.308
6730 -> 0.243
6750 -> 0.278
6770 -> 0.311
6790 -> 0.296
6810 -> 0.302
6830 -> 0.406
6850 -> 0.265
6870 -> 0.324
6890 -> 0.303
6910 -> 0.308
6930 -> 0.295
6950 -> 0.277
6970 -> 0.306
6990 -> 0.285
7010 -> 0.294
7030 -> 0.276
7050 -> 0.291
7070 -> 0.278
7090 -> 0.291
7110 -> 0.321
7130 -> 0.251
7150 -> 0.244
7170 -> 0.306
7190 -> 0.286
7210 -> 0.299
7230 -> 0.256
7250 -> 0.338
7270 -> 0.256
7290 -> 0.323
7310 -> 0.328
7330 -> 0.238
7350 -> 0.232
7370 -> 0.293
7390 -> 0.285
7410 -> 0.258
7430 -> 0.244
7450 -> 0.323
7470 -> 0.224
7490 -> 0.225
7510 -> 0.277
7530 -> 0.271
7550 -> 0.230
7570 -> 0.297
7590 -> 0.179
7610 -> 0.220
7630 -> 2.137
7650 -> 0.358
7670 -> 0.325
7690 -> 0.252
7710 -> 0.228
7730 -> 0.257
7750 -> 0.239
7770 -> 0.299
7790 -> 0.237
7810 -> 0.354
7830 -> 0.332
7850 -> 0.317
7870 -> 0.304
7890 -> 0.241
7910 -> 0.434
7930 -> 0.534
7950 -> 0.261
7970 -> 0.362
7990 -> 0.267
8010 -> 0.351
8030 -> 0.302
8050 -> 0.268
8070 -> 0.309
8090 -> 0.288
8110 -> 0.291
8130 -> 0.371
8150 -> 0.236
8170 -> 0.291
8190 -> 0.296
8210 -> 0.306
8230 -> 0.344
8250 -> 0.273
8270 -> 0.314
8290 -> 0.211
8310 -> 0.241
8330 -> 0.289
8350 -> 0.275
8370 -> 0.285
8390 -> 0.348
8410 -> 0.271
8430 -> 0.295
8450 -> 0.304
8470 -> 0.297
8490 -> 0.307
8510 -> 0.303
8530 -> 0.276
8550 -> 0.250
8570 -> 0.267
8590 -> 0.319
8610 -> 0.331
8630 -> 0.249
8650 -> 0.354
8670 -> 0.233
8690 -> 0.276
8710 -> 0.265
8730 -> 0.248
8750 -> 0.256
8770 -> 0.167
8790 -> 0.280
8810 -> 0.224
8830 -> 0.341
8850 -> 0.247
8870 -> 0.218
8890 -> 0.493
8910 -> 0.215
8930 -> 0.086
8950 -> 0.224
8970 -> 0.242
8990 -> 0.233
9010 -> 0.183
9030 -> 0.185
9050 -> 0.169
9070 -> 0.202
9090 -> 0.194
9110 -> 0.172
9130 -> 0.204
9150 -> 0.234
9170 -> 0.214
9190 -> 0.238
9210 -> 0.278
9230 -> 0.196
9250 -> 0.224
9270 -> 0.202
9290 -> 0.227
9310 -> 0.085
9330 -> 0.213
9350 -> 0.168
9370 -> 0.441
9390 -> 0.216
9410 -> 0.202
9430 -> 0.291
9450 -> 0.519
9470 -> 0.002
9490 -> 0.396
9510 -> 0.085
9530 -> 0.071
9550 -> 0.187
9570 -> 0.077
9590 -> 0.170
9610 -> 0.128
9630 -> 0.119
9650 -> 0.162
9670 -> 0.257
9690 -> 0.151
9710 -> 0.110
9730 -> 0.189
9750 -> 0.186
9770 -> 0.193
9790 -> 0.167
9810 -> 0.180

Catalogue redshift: 1.05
